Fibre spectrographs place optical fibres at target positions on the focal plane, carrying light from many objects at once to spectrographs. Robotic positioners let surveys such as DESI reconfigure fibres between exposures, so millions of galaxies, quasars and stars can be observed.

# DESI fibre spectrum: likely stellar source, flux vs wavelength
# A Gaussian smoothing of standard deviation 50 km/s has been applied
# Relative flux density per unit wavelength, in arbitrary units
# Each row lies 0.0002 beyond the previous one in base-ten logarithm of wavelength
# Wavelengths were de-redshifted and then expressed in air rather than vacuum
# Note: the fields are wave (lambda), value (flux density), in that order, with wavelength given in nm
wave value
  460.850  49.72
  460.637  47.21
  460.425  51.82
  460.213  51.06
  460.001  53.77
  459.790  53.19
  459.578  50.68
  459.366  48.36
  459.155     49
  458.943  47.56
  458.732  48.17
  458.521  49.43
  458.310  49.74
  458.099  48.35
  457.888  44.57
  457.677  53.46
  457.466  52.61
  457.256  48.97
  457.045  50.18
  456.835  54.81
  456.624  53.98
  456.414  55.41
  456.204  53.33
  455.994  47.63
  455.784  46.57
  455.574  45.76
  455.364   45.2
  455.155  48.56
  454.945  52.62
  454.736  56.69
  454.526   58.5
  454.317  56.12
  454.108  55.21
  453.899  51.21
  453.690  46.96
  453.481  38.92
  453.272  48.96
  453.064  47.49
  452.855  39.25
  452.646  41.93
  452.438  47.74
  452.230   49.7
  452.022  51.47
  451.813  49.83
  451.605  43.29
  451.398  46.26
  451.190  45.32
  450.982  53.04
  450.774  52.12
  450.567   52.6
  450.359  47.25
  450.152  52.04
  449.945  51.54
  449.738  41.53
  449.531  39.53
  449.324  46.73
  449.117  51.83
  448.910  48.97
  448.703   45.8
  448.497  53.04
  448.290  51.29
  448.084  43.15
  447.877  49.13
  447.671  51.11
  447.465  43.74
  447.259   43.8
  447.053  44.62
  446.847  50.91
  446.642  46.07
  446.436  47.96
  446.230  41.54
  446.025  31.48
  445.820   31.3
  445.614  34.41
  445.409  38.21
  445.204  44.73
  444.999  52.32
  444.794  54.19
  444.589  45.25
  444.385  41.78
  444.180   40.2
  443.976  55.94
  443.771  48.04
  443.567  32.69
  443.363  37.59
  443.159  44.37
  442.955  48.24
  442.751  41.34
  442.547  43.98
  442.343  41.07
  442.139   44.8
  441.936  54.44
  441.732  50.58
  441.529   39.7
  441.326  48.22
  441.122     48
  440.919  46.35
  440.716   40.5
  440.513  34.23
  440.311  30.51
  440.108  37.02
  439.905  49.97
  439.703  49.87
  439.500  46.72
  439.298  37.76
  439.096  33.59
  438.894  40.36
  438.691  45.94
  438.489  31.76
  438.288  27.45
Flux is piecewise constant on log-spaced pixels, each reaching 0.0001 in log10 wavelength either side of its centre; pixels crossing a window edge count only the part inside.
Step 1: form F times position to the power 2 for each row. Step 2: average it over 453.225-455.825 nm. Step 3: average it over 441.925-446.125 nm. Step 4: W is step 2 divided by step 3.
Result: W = 1.2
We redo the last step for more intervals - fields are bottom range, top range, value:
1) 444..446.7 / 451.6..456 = 1.19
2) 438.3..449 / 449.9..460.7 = 1.20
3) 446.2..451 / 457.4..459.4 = 1.07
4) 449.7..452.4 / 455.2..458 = 1.05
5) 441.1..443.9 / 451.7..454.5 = 1.14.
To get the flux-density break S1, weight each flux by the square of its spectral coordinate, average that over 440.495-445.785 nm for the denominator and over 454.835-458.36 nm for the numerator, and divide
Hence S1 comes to 1.2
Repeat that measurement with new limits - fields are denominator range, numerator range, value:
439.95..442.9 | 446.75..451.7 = 1.15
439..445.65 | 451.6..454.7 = 1.17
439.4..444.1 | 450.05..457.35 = 1.19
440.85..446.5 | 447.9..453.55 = 1.12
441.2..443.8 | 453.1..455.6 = 1.21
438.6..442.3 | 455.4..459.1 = 1.24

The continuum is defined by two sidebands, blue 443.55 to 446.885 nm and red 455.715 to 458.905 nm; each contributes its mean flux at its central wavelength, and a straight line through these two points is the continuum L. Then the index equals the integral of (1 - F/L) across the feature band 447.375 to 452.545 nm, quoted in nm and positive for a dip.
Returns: -0.24 nm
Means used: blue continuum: 43.5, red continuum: 50.5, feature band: 48.3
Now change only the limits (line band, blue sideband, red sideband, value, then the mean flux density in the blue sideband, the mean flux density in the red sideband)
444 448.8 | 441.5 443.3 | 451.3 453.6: 0.09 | 45.4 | 45.9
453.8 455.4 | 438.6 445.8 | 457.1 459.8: -0.18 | 43.4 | 49.4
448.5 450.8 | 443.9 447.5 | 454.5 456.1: -0.10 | 43.7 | 49.8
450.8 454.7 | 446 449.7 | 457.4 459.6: -0.08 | 46.4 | 49.1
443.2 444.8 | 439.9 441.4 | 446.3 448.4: 0.01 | 41.2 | 47.1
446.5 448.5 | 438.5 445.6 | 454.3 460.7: -0.06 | 43.5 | 50.7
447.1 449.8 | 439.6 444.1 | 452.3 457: 0.00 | 44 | 49.7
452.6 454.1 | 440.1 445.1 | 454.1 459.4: 0.11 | 44.2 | 50.7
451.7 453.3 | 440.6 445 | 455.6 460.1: 0.05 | 45.2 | 50.4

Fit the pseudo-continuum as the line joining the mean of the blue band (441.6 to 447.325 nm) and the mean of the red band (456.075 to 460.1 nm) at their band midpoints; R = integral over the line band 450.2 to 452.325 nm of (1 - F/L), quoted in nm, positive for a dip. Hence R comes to -0.08 nm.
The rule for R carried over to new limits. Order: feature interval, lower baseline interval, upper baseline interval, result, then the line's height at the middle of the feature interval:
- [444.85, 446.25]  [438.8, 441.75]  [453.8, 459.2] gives 0.17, 44.9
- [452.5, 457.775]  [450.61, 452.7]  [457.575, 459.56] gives -0.15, 48.6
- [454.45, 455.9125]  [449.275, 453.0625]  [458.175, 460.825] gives -0.05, 48.6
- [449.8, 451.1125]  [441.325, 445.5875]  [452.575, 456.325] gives -0.10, 47.5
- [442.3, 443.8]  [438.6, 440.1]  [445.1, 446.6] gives -0.05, 40.6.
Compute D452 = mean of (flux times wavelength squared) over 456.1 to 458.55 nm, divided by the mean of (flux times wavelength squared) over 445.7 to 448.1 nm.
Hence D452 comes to 1.23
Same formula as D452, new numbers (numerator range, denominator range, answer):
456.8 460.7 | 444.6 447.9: 1.20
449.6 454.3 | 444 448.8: 1.10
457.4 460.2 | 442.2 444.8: 1.22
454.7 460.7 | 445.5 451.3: 1.13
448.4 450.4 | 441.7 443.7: 1.13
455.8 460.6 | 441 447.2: 1.22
